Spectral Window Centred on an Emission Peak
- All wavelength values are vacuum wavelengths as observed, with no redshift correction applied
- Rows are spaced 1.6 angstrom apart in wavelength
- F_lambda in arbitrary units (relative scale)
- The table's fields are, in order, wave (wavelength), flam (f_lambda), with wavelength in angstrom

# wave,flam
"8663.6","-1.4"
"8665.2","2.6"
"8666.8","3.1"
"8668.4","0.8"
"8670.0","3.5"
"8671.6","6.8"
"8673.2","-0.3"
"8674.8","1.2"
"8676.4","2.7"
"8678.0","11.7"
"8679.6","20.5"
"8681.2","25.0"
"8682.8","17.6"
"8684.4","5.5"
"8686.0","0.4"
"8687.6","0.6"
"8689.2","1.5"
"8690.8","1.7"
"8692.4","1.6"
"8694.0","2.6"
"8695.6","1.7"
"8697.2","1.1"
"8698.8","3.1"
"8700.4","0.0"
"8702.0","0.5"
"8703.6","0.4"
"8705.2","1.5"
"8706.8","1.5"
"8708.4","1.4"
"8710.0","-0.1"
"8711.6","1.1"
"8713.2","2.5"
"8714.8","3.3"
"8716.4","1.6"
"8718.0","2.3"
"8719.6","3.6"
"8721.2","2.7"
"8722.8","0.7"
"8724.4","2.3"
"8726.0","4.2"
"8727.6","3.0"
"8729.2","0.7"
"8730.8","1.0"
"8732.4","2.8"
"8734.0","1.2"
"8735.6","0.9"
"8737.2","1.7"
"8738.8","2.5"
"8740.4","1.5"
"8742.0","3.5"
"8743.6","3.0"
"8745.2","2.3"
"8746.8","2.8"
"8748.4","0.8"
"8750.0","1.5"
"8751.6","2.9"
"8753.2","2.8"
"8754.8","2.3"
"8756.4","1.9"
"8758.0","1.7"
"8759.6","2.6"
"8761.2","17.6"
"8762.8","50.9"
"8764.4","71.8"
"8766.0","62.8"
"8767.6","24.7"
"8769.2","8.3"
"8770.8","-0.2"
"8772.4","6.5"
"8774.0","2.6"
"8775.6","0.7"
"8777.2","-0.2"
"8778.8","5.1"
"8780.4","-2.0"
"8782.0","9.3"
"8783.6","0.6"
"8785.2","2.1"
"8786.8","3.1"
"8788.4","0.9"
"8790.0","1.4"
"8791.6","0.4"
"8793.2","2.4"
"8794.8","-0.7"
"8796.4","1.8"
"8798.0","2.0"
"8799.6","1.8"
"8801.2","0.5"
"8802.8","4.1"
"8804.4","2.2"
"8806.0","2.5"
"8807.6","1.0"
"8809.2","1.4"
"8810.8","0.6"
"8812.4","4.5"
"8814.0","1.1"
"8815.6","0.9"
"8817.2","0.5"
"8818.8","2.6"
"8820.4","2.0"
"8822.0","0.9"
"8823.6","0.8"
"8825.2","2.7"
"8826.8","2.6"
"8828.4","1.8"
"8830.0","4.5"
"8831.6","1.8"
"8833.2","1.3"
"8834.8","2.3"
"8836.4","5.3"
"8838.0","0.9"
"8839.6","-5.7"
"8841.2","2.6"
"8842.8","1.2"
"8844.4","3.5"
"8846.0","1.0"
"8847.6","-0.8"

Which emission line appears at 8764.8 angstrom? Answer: [O III]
